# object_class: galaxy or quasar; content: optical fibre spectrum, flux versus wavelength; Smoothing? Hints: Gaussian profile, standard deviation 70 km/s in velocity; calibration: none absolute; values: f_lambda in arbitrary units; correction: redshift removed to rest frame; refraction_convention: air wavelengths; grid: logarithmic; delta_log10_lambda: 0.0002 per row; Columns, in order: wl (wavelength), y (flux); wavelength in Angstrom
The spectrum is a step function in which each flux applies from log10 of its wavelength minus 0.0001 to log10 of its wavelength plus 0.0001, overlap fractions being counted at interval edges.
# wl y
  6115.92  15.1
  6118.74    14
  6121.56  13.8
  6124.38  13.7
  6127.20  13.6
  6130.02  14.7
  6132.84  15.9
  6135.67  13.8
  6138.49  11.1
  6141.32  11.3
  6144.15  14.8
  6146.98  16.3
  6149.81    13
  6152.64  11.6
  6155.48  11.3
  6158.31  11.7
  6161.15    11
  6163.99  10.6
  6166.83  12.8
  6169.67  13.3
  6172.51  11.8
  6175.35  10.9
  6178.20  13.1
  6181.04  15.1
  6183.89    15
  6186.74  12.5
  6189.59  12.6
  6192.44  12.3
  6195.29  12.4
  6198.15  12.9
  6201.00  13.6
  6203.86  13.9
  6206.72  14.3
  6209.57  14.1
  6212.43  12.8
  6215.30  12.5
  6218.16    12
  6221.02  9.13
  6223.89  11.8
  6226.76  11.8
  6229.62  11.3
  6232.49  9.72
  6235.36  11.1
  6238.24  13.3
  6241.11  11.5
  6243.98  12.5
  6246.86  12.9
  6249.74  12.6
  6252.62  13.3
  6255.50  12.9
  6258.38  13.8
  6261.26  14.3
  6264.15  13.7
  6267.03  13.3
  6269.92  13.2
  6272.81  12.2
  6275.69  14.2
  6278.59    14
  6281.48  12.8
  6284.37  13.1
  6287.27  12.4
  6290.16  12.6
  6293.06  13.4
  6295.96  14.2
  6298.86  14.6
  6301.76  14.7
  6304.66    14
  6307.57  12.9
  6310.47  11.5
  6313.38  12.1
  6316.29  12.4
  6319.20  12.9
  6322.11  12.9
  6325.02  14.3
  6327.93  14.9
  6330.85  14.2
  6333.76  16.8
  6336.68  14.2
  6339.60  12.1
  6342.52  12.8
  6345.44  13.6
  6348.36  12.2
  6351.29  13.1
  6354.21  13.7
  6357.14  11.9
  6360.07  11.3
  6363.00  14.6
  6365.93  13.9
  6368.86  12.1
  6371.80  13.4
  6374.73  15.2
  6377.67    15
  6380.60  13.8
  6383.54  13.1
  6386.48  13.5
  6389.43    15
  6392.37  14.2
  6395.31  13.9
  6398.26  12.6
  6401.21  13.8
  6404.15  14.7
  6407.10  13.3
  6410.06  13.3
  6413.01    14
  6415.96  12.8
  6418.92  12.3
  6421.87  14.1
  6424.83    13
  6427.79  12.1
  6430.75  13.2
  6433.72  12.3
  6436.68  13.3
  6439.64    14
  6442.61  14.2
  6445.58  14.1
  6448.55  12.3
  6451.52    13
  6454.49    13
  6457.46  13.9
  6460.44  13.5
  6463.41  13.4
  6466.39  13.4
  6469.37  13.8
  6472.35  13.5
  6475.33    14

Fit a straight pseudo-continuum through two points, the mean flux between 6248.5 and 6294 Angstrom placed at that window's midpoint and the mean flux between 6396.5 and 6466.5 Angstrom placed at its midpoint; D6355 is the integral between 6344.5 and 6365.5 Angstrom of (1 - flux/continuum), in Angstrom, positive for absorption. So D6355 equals 0.53 Angstrom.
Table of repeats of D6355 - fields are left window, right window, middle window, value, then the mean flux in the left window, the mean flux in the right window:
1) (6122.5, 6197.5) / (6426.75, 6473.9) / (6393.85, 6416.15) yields -0.6 Angstrom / 12.9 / 13.3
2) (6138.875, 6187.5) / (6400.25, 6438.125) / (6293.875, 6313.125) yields -0.8 Angstrom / 12.7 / 13.2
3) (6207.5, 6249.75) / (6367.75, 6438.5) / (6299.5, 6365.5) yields -2.4 Angstrom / 12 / 13.5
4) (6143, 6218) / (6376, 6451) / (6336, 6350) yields 0.4 Angstrom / 12.9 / 13.5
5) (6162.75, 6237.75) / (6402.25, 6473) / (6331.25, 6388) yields -1.9 Angstrom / 12.4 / 13.4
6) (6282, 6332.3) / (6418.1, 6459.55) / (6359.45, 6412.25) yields -1.9 Angstrom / 13.3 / 13.2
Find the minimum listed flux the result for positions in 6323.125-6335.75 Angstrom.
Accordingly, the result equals 14.2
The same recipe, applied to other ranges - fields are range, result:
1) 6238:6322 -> 11.5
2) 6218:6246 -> 9.13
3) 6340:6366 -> 11.3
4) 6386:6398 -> 13.5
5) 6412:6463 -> 12.1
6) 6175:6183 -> 10.9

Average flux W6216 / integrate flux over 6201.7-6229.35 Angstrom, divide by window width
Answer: 12.5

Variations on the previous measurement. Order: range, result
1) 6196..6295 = 12.7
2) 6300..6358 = 13.4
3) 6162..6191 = 12.7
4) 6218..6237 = 10.9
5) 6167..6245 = 12.5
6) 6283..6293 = 12.8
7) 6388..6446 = 13.5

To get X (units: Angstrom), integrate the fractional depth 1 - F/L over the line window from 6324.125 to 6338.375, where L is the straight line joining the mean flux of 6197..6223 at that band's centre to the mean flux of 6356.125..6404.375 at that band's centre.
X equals -1.6 Angstrom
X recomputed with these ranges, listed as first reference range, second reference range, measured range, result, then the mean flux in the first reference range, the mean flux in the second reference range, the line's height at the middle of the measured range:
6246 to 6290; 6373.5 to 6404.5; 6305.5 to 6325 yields 1.32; 13.2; 14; 13.5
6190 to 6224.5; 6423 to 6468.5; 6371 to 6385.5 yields -1.13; 12.7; 13.3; 13.1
